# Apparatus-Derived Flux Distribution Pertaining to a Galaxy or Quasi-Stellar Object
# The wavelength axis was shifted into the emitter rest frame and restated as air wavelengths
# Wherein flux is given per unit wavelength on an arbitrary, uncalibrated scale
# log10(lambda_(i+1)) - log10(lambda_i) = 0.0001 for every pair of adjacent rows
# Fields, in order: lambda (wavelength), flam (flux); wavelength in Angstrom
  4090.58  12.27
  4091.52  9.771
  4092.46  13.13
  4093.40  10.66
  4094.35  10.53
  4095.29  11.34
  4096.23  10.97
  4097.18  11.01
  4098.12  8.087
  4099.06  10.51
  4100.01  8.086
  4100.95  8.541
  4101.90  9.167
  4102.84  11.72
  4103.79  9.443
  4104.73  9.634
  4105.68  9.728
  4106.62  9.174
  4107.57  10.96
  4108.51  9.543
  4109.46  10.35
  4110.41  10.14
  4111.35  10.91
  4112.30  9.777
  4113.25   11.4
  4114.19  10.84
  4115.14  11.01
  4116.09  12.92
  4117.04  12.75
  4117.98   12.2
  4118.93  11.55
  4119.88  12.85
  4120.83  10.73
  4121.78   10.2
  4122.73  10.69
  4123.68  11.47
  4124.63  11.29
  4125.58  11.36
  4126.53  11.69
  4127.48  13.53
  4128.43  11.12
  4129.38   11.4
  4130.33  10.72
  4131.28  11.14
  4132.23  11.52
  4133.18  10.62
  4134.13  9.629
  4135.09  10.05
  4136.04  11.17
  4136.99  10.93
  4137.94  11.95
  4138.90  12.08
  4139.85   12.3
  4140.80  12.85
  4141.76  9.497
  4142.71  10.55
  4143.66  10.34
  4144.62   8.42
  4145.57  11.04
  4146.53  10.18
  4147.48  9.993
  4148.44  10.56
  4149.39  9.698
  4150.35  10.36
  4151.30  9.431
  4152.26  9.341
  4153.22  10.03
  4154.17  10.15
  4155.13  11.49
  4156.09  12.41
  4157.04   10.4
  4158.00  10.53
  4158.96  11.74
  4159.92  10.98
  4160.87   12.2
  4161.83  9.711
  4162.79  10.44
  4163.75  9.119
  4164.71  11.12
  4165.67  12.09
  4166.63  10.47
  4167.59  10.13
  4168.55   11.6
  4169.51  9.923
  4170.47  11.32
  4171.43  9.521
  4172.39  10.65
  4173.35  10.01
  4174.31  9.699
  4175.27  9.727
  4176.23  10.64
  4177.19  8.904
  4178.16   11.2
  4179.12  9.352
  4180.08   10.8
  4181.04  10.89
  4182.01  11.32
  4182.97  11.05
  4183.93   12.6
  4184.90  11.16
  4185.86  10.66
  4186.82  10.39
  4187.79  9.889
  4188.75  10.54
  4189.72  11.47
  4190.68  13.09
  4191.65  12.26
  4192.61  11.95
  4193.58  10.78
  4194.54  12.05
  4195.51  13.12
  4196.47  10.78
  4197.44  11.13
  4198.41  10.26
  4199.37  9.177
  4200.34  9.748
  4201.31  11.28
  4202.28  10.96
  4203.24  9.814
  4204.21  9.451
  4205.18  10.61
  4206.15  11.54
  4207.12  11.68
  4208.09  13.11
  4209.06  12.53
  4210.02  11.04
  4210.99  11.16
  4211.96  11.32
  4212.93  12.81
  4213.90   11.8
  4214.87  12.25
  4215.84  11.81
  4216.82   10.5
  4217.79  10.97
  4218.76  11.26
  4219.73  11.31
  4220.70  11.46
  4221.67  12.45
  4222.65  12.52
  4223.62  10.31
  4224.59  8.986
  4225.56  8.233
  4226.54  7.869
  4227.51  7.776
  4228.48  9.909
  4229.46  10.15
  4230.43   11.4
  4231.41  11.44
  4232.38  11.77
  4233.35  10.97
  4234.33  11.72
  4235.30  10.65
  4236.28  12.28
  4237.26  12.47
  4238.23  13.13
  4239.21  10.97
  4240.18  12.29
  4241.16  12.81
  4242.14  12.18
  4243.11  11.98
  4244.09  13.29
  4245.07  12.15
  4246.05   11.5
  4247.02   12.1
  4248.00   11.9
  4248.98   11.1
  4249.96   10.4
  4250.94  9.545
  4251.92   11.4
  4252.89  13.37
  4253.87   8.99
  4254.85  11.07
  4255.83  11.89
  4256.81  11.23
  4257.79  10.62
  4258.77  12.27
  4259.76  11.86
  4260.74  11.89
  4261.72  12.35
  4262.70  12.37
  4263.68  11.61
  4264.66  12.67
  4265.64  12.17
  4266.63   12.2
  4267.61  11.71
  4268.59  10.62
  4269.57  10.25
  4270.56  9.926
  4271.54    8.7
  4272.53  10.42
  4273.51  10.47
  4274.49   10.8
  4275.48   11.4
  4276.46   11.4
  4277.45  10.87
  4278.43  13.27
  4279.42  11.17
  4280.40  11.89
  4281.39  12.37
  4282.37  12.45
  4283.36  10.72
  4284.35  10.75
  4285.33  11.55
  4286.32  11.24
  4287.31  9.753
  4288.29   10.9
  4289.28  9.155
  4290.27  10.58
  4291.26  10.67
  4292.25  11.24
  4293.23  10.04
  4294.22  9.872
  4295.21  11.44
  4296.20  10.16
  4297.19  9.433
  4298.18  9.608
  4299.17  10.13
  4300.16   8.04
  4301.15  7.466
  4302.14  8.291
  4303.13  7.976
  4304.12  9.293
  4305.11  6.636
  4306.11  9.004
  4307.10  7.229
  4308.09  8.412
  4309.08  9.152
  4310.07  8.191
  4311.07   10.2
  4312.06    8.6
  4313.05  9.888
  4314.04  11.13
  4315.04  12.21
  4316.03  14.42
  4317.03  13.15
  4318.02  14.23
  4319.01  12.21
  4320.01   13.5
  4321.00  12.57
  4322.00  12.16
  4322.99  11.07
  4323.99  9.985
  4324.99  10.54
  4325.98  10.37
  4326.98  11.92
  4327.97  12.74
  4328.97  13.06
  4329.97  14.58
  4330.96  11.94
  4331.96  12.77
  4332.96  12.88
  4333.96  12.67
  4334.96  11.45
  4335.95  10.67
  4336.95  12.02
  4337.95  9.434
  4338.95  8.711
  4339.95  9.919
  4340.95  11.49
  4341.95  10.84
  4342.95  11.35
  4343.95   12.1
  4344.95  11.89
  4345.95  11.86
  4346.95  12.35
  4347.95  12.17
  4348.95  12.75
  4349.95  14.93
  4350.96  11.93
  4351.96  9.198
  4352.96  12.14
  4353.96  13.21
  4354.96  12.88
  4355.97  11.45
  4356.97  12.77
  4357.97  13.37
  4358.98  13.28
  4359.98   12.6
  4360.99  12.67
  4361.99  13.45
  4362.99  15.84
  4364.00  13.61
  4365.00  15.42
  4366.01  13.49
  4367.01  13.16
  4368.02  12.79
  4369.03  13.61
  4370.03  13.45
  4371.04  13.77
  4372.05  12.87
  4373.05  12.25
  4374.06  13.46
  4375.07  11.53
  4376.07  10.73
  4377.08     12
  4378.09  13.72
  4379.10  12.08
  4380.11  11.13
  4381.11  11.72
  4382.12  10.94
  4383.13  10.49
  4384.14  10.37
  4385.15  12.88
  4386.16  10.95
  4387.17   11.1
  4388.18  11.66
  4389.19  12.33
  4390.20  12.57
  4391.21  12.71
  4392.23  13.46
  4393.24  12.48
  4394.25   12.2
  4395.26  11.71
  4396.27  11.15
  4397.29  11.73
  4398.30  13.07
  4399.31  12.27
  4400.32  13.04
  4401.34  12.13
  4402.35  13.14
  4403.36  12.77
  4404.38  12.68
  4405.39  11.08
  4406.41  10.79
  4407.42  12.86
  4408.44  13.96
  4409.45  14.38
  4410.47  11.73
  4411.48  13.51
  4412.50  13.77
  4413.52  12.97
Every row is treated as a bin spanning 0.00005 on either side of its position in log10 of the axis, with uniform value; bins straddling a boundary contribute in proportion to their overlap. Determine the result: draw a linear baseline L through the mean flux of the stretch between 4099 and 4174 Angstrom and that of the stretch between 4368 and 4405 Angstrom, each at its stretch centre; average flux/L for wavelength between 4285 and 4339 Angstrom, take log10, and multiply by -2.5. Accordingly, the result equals 0.11 mag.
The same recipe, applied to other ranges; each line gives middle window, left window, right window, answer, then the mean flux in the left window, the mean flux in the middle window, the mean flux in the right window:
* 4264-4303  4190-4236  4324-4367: 0.10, 11.1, 10.6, 12.2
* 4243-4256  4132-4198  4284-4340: -0.07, 10.8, 11.5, 10.7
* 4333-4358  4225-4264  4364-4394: 0.04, 11.3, 11.7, 12.4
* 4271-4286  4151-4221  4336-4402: 0.04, 10.9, 11.2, 12.2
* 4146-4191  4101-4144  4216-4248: 0.05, 11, 10.6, 11.2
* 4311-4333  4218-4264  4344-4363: 0.02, 11.3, 12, 12.6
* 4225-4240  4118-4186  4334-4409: 0.06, 10.8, 10.7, 12.2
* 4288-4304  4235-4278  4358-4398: 0.22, 11.5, 9.66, 12.5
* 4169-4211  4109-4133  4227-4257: 0.05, 11.3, 10.9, 11.4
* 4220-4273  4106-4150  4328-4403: 0.04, 11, 11.2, 12.3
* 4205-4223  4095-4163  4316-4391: -0.04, 10.7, 11.7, 12.2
